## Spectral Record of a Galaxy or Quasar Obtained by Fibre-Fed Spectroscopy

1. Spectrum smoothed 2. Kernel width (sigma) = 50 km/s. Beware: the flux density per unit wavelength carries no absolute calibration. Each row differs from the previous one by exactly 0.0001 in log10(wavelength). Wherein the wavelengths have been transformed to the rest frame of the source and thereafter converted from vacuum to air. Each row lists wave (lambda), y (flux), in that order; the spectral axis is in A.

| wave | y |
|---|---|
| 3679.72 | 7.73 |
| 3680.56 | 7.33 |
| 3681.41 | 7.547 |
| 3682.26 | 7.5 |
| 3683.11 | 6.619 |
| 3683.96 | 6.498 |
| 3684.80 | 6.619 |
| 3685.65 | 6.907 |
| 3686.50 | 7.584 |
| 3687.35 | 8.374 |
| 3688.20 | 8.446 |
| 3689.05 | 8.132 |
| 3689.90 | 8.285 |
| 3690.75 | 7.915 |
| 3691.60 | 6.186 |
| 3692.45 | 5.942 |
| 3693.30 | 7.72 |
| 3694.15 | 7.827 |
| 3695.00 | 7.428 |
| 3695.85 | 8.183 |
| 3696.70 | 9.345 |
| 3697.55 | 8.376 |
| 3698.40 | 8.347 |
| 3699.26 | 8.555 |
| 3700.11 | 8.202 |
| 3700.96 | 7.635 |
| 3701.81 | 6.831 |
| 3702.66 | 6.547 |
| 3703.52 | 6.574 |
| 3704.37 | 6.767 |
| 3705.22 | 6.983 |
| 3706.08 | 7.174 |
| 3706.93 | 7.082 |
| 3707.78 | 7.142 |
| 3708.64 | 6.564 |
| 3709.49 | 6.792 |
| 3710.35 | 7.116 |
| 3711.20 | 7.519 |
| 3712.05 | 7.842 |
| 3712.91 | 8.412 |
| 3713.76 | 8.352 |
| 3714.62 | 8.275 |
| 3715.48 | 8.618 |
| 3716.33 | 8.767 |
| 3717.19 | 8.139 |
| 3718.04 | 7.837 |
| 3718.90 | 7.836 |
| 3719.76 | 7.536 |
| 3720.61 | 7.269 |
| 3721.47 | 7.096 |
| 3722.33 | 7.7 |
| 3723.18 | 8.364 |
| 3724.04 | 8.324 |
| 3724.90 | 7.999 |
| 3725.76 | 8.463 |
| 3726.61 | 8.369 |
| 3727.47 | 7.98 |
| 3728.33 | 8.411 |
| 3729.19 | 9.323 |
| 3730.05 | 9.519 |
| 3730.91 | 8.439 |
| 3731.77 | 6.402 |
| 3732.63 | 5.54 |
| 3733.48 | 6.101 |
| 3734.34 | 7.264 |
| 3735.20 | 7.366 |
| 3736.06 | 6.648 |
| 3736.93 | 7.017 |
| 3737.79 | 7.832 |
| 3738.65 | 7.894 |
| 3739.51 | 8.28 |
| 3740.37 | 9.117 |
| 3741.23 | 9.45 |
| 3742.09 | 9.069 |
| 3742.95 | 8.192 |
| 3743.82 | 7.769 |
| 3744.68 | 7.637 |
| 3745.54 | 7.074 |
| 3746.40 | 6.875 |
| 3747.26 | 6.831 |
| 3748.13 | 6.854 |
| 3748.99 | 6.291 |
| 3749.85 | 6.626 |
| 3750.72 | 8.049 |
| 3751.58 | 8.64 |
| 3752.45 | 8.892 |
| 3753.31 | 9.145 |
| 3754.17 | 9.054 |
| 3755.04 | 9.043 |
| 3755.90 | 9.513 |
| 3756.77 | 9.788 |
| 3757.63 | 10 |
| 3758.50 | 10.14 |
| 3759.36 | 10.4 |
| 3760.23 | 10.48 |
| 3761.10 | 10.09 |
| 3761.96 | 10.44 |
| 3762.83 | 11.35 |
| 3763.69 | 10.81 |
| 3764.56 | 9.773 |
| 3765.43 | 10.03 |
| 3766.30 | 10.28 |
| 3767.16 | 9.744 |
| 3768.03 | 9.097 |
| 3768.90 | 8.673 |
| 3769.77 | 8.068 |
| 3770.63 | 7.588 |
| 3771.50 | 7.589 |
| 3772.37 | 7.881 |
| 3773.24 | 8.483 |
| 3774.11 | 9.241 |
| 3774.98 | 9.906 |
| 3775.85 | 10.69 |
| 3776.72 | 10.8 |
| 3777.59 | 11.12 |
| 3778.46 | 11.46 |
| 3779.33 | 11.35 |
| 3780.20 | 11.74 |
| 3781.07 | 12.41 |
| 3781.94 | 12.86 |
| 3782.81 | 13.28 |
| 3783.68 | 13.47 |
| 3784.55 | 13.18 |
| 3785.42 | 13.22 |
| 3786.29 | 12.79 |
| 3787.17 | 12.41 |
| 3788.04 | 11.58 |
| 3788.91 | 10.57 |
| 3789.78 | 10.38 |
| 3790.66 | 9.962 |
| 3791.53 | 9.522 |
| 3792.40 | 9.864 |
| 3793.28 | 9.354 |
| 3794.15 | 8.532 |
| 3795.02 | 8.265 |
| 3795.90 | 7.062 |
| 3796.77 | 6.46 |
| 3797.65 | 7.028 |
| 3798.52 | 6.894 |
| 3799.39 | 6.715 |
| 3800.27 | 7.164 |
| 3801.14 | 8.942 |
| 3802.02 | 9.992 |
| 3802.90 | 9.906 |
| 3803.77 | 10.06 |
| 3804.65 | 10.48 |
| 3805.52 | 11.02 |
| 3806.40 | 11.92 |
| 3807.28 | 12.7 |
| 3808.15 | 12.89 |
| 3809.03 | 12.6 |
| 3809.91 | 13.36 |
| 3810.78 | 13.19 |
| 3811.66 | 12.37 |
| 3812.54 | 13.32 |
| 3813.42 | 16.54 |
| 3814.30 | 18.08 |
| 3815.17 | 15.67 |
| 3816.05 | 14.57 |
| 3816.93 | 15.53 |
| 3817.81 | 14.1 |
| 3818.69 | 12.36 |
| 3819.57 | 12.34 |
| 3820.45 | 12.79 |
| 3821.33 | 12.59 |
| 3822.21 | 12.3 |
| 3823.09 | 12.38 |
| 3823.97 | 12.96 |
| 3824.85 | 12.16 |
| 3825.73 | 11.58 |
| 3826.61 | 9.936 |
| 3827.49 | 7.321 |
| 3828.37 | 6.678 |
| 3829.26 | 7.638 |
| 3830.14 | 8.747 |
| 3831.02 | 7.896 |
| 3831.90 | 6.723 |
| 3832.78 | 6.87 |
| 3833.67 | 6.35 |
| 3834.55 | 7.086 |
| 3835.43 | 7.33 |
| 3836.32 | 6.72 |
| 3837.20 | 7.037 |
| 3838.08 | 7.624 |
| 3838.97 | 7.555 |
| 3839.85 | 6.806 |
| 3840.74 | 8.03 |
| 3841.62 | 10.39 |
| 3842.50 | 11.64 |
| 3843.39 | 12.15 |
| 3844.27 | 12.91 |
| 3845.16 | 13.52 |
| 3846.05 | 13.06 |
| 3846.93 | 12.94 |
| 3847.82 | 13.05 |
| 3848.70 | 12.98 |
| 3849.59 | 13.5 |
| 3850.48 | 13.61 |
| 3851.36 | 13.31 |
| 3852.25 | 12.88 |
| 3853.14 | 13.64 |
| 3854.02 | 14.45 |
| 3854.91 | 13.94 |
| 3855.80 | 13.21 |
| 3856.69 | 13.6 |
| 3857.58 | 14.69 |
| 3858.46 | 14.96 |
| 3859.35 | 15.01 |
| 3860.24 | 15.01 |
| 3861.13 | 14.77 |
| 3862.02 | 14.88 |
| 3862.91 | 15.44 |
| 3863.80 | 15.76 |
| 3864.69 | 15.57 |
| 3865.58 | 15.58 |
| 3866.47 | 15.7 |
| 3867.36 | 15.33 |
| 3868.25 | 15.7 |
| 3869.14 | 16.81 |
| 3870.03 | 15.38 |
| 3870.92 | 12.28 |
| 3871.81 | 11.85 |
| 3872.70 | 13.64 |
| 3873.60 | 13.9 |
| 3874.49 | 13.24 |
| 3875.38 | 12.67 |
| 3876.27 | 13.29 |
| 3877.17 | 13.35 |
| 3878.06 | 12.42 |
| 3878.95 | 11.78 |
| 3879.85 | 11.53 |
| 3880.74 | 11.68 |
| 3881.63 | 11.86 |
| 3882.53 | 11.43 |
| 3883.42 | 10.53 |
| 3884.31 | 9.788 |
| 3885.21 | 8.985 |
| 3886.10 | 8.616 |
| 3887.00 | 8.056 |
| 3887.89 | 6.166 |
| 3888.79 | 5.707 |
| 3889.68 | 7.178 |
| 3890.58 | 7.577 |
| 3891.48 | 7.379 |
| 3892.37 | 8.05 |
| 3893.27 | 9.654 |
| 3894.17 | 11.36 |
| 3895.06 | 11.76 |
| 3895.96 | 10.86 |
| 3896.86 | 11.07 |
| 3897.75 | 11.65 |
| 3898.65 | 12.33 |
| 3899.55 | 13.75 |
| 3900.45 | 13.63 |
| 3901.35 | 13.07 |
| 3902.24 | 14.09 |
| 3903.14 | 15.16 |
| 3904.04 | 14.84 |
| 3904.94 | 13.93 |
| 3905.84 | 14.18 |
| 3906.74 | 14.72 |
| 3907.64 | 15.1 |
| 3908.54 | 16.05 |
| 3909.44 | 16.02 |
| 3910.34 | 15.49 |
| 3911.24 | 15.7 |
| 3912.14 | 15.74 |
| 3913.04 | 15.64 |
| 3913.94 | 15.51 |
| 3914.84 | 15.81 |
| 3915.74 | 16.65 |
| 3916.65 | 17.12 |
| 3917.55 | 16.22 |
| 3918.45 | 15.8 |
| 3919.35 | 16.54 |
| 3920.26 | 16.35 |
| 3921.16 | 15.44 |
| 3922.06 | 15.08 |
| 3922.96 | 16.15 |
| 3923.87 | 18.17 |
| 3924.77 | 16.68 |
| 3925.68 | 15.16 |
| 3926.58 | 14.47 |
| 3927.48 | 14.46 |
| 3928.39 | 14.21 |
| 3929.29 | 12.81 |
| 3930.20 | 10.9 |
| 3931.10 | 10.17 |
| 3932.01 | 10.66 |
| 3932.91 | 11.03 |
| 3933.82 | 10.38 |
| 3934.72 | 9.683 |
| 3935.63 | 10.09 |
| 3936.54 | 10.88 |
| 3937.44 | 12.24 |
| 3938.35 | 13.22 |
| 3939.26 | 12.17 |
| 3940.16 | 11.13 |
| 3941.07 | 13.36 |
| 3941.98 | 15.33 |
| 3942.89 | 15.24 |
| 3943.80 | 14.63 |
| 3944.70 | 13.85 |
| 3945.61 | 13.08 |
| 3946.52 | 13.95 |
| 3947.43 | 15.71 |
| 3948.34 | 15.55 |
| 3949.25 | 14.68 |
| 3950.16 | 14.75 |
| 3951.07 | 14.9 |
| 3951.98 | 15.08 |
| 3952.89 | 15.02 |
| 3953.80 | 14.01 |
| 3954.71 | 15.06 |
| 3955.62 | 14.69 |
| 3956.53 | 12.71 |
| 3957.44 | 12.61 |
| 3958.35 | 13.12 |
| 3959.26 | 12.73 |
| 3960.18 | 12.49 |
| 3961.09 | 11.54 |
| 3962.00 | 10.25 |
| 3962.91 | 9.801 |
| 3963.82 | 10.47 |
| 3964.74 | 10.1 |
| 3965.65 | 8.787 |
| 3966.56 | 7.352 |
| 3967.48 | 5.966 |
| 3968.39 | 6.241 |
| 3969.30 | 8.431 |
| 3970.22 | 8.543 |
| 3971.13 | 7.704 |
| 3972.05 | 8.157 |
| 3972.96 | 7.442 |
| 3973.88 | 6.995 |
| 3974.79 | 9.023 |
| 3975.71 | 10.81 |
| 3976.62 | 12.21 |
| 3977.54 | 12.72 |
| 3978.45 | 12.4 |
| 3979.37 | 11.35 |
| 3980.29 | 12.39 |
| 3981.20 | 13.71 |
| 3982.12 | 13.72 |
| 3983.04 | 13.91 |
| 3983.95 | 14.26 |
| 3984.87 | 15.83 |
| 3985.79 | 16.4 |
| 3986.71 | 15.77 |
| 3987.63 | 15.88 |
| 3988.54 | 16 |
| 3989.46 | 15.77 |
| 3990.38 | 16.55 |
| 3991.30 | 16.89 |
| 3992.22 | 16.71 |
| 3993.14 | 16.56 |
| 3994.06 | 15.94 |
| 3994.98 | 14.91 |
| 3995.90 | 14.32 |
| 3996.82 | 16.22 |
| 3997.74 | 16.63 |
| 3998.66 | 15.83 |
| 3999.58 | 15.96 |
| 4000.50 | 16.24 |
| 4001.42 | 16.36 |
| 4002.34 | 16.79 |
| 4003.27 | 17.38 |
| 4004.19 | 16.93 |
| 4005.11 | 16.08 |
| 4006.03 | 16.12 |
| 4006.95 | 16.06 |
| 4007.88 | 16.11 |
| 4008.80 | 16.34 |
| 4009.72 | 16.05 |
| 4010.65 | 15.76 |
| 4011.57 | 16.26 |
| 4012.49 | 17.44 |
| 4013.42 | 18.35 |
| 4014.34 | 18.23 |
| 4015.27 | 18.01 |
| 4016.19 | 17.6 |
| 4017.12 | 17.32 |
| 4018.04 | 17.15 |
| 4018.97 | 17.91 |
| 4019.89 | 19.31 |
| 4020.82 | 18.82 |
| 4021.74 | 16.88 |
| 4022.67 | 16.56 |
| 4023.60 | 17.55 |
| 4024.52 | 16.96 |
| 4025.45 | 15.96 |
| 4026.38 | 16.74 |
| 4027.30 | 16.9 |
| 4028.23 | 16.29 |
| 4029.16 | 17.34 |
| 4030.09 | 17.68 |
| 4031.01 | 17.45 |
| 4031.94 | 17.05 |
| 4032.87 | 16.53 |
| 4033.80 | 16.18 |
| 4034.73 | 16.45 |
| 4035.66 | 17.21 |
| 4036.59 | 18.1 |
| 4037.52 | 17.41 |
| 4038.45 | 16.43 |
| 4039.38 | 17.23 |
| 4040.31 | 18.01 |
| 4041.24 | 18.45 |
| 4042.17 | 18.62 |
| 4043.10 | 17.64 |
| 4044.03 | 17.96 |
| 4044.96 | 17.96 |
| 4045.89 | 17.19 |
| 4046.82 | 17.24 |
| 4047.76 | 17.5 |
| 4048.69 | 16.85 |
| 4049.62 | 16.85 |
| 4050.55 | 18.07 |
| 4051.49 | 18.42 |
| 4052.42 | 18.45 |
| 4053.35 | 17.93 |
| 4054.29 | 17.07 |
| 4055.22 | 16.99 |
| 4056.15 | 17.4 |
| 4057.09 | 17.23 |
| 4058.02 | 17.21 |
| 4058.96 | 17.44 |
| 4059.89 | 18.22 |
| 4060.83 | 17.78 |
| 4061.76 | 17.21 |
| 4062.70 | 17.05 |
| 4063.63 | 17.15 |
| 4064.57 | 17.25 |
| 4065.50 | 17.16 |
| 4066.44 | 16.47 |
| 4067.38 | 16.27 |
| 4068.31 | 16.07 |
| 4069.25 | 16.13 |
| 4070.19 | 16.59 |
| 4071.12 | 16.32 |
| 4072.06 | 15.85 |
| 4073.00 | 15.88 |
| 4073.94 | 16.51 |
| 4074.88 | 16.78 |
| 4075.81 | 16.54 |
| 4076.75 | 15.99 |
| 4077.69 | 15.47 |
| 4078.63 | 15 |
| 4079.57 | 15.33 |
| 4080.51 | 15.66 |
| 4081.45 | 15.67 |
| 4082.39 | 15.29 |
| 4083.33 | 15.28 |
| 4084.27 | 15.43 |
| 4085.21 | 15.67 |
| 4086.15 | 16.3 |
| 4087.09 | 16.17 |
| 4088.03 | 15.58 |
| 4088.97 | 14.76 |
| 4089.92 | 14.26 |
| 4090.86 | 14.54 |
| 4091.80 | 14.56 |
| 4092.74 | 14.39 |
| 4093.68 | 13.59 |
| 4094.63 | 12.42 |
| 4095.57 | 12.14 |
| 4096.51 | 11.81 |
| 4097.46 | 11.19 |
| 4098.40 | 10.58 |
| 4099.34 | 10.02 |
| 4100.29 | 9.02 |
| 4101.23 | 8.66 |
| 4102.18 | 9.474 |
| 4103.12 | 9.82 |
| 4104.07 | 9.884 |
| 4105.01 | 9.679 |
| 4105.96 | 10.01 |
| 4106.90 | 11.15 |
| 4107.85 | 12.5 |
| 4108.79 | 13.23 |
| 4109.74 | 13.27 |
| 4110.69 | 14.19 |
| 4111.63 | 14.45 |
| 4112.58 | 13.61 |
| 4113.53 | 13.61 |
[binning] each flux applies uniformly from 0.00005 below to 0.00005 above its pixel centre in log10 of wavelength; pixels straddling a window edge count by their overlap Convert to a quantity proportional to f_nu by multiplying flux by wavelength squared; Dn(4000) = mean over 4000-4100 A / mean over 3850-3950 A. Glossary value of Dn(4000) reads 1.33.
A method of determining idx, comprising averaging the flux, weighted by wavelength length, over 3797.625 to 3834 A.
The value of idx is 11.1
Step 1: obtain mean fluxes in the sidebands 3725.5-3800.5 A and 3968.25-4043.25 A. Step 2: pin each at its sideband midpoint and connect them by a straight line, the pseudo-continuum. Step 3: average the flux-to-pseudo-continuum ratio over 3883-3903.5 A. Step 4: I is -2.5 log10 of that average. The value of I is 0.22 mag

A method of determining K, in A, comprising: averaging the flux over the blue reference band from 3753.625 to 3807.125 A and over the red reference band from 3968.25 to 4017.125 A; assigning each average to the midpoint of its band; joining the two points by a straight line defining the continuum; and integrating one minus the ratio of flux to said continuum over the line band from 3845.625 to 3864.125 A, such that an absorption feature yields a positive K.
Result -3.88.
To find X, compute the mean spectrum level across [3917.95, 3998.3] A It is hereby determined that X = 13.1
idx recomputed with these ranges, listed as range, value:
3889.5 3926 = 14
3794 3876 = 11.8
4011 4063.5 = 17.4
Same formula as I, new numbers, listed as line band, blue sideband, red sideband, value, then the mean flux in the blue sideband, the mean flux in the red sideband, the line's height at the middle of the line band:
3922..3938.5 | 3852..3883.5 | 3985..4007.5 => 0.16 mag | 13.9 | 16.2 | 15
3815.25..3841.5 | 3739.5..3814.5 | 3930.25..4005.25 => 0.10 mag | 9.99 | 13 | 10.8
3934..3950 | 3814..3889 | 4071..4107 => -0.05 mag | 11.9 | 13.7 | 12.6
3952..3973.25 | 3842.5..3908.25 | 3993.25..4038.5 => 0.38 mag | 12.7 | 16.8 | 15.3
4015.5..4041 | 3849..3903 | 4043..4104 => -0.17 mag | 12.5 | 15.5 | 14.8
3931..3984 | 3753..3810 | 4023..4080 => 0.23 mag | 10.1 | 17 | 14.6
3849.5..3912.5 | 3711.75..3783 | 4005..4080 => -0.03 mag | 8.77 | 17.1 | 12.5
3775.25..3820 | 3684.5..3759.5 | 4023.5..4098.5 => -0.17 mag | 7.87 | 16.4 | 9.76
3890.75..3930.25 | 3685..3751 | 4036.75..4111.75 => -0.20 mag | 7.68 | 15.3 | 11.8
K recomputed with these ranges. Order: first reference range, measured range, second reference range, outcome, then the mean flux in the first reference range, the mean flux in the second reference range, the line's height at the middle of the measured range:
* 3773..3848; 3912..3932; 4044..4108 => -4.1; 10.7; 15.1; 12.6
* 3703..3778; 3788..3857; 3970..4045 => -1.7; 8.34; 15.7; 10.6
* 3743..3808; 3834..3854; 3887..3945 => 0.9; 9.65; 13.2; 11.4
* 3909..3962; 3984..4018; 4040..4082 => -1.8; 14.1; 17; 15.6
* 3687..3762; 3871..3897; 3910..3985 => 2.1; 7.97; 12.9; 11.5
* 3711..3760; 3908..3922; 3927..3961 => -4.0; 8.1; 13.1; 12.4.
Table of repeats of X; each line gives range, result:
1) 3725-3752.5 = 7.74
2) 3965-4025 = 14.5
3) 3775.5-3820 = 11.4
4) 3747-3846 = 10.2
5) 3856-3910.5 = 12.7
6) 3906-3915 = 15.5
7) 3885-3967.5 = 12.9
